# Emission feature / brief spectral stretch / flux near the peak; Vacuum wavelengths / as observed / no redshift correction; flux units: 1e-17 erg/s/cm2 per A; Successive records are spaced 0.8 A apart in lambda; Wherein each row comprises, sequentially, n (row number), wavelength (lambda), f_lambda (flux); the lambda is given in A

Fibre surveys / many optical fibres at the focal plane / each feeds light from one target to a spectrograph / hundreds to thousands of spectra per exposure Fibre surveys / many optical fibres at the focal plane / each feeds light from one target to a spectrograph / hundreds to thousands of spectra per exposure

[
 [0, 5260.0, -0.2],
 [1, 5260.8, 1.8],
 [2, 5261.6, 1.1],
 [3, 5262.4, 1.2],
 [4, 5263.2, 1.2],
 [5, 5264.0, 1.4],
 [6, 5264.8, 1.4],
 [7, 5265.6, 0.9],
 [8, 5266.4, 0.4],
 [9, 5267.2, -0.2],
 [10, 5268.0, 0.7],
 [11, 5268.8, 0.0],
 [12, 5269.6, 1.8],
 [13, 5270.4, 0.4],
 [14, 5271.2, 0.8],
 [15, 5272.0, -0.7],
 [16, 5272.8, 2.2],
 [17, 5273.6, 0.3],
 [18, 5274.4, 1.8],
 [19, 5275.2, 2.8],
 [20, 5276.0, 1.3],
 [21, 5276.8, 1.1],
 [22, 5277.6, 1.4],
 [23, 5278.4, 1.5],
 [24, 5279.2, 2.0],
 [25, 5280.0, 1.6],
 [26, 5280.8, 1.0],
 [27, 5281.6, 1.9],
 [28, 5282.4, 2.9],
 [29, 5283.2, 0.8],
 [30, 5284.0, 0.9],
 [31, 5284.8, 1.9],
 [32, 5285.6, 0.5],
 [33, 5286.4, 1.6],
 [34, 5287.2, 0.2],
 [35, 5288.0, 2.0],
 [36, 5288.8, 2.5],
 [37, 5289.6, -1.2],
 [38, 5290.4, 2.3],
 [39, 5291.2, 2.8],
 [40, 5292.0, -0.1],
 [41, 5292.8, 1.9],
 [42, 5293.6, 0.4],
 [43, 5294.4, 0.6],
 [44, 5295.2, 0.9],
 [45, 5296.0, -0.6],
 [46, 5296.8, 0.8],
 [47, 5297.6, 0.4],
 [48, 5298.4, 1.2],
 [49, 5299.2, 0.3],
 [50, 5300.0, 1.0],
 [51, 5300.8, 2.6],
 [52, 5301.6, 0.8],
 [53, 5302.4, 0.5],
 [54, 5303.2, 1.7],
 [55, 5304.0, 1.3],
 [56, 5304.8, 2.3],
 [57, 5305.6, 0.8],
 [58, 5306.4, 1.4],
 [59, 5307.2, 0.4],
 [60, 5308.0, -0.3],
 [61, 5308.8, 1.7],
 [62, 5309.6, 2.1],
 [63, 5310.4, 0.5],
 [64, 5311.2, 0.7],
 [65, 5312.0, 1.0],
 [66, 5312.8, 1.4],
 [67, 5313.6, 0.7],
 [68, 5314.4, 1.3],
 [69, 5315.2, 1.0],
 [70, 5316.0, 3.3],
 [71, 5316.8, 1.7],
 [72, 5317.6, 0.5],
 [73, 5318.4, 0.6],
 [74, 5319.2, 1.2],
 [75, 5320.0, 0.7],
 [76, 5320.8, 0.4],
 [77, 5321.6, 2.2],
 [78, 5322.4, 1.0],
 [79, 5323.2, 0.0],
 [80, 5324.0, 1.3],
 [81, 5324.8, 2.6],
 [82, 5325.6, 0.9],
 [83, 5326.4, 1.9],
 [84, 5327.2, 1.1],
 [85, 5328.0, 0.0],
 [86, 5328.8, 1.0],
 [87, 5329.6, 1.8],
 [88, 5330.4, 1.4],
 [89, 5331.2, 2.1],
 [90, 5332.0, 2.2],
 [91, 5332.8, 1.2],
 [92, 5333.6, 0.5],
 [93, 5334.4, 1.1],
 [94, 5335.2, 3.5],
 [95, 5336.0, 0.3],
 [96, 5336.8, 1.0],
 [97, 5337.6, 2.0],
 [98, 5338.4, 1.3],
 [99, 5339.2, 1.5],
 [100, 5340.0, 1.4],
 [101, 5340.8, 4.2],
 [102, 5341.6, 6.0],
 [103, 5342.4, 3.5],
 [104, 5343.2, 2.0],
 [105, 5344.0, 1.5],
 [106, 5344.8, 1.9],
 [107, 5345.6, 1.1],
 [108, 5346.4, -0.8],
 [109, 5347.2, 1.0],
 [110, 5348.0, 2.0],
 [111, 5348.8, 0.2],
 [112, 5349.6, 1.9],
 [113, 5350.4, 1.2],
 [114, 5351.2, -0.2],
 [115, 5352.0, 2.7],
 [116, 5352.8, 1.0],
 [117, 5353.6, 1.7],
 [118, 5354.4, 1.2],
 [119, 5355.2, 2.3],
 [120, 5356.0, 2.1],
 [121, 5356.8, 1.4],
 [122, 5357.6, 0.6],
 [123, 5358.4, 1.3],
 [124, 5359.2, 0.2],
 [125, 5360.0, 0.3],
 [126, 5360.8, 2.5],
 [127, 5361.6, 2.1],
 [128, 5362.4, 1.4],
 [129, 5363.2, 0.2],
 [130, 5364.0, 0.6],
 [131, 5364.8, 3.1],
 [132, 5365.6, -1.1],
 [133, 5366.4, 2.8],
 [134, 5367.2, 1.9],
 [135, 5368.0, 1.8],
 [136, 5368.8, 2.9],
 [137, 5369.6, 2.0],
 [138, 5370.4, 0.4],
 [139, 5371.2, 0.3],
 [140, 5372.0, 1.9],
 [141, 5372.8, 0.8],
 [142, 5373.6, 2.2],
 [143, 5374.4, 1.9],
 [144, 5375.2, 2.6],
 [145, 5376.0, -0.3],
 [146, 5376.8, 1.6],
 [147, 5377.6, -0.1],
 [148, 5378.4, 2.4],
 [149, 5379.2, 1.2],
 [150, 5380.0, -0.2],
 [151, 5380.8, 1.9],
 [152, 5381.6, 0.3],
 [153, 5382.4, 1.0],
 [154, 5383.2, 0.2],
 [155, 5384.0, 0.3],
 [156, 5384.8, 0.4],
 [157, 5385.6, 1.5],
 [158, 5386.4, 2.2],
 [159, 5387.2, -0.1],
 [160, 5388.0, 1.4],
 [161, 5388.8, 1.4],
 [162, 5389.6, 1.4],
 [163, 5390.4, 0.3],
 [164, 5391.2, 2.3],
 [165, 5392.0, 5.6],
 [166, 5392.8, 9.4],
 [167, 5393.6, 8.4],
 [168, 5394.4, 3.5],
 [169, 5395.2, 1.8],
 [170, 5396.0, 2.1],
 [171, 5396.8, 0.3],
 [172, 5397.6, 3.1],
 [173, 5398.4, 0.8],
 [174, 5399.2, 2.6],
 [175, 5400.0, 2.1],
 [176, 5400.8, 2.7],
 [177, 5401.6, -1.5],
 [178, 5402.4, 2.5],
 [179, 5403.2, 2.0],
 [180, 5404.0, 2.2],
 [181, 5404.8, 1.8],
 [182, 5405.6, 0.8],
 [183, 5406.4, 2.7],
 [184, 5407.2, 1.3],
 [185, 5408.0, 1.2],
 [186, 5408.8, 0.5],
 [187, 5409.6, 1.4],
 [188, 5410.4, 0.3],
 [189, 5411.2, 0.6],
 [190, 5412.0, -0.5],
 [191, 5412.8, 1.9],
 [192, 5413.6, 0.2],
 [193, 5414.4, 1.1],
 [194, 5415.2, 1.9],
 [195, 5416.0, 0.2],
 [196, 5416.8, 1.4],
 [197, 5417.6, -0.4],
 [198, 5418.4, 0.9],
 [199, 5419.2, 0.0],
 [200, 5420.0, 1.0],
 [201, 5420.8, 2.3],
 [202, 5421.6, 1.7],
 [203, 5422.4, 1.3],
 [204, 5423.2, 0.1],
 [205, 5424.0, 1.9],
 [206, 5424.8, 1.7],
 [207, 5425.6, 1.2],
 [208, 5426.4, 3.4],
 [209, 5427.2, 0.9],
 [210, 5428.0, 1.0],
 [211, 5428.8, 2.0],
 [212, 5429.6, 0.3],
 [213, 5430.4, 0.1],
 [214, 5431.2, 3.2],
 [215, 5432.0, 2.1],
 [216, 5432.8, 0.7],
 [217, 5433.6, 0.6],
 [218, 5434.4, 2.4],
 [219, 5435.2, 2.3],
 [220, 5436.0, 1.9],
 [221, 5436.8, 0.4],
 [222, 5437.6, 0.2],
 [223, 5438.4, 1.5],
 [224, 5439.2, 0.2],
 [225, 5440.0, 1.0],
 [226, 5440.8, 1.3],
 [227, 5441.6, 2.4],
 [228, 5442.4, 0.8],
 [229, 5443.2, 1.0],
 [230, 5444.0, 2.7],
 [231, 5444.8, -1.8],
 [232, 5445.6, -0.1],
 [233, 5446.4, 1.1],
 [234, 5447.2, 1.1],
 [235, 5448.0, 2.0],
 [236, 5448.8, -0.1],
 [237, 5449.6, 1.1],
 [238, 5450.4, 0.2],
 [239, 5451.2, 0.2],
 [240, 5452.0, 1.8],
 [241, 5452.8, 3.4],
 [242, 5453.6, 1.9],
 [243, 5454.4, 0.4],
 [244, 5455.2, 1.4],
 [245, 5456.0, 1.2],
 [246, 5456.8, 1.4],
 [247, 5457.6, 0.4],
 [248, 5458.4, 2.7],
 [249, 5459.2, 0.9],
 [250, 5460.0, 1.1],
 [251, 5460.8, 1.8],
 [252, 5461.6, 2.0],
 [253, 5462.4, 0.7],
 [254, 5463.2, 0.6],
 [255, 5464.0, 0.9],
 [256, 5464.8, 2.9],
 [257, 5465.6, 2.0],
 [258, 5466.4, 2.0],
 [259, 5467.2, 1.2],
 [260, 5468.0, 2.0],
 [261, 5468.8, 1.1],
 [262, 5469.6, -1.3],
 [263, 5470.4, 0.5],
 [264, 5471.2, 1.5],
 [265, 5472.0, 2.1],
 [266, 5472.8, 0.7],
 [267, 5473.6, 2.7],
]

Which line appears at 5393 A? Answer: [O III] 5007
